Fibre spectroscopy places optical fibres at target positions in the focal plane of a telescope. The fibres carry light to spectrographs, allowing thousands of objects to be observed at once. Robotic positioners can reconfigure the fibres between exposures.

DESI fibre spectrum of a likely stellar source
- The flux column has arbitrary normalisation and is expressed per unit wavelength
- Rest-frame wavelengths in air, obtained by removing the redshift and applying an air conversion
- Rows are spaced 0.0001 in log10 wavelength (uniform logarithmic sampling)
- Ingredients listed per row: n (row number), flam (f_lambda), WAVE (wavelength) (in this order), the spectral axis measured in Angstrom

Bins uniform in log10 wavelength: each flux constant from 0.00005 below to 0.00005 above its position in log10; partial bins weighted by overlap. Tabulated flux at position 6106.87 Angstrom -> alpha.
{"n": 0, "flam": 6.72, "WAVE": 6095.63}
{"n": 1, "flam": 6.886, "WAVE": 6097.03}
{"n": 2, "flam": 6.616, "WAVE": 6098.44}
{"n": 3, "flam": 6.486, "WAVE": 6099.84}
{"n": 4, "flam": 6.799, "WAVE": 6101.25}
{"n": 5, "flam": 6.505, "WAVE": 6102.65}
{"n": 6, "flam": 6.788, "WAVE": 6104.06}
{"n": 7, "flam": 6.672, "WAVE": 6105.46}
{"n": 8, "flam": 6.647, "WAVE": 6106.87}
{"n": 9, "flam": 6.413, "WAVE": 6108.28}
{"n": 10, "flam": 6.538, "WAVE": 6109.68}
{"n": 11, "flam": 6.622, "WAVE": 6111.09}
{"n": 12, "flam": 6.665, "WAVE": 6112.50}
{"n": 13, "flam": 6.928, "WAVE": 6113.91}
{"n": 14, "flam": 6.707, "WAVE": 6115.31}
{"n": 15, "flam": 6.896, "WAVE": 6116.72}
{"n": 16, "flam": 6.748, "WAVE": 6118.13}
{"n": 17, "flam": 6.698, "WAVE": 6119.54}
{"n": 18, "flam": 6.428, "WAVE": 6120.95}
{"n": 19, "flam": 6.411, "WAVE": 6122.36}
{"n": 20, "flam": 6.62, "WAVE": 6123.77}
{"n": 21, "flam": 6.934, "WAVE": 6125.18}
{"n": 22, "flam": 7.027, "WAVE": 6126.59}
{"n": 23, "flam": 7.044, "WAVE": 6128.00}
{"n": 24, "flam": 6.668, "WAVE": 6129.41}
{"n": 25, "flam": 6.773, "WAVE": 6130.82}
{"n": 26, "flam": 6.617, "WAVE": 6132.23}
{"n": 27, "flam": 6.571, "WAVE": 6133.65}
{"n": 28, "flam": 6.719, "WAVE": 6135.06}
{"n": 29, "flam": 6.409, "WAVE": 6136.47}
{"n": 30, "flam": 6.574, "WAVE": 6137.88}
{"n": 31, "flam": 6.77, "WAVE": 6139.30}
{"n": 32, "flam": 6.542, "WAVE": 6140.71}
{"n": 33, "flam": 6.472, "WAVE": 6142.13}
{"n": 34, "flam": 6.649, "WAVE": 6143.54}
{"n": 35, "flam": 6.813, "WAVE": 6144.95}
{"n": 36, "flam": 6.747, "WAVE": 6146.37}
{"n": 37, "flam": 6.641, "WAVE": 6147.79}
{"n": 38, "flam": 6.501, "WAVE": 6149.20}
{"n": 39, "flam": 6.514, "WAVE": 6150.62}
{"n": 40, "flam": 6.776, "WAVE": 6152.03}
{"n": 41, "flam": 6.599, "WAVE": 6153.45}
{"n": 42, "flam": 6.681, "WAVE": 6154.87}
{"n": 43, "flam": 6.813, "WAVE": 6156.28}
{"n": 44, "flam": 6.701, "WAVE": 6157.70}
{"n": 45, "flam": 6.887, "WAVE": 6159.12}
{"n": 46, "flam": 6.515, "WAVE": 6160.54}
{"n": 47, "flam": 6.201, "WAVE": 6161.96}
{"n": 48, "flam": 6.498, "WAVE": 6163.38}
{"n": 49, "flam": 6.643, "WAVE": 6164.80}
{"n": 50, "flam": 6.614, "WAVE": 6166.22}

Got 6.647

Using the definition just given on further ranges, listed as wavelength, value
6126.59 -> 7.027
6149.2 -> 6.501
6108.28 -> 6.413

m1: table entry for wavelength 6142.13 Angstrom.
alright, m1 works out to 6.472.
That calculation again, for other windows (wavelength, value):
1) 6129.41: 6.668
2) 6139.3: 6.77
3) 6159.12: 6.887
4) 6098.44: 6.616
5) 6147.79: 6.641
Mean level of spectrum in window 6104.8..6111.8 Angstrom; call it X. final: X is 6.57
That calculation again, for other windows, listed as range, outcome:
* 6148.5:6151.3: 6.5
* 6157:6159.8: 6.79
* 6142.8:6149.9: 6.67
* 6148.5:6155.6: 6.62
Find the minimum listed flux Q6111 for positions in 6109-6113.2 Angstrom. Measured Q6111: 6.538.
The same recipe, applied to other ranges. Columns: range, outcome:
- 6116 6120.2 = 6.698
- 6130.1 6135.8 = 6.571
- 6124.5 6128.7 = 6.934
